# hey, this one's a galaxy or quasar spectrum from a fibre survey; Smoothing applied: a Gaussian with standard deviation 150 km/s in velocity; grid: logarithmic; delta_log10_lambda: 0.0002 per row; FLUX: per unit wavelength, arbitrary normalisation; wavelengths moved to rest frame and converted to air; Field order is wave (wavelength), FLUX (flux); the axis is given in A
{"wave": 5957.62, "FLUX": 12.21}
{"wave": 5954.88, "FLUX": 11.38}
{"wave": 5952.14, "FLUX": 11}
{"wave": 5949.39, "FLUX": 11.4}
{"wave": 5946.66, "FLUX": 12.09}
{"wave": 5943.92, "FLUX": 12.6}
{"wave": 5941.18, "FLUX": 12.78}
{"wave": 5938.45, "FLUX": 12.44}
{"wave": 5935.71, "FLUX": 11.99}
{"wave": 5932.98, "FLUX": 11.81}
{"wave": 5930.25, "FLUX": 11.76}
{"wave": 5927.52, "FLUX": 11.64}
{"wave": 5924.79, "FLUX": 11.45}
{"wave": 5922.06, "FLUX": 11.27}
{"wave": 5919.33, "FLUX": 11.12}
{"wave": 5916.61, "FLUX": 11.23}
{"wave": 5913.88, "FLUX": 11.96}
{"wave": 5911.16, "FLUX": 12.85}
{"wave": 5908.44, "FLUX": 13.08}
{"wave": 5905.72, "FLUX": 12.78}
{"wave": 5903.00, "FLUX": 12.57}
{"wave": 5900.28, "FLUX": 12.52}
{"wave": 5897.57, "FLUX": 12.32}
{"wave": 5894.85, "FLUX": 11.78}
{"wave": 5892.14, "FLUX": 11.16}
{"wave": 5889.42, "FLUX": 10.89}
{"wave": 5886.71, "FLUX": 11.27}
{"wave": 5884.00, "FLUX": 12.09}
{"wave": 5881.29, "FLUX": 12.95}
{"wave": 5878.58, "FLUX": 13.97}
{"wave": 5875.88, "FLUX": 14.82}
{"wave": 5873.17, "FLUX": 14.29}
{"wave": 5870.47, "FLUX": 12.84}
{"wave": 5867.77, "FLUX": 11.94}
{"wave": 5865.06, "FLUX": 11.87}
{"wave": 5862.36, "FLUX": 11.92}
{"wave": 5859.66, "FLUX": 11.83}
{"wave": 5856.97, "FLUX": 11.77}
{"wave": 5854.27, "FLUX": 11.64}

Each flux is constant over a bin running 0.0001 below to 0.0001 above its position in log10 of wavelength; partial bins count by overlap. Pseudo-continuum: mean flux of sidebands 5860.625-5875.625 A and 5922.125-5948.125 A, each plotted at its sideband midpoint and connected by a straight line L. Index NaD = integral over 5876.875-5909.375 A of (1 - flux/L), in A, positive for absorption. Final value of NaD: 0.40 A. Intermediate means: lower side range 12.7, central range 12.3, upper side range 12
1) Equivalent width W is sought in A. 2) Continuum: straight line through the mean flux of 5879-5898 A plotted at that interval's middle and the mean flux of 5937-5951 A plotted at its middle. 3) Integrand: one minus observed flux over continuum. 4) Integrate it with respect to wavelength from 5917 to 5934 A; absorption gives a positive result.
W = 0.87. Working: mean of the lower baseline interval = 11.9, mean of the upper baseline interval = 12.2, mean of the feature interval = 11.5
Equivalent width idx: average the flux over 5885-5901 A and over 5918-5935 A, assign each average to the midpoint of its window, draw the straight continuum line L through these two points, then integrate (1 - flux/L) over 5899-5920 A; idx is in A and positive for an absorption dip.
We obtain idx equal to -1.30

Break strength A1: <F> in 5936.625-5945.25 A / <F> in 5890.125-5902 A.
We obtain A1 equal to 1.1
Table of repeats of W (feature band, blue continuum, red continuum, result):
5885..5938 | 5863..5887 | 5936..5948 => 3.3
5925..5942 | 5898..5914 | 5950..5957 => -0.2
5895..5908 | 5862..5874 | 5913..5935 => -0.6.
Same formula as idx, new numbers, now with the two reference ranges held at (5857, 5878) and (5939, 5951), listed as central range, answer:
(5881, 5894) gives 1.09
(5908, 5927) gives 0.96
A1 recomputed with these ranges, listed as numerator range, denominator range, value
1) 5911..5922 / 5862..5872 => 0.95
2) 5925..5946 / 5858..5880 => 0.94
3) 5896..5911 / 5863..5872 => 1.03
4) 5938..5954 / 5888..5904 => 1.01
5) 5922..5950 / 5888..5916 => 0.98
